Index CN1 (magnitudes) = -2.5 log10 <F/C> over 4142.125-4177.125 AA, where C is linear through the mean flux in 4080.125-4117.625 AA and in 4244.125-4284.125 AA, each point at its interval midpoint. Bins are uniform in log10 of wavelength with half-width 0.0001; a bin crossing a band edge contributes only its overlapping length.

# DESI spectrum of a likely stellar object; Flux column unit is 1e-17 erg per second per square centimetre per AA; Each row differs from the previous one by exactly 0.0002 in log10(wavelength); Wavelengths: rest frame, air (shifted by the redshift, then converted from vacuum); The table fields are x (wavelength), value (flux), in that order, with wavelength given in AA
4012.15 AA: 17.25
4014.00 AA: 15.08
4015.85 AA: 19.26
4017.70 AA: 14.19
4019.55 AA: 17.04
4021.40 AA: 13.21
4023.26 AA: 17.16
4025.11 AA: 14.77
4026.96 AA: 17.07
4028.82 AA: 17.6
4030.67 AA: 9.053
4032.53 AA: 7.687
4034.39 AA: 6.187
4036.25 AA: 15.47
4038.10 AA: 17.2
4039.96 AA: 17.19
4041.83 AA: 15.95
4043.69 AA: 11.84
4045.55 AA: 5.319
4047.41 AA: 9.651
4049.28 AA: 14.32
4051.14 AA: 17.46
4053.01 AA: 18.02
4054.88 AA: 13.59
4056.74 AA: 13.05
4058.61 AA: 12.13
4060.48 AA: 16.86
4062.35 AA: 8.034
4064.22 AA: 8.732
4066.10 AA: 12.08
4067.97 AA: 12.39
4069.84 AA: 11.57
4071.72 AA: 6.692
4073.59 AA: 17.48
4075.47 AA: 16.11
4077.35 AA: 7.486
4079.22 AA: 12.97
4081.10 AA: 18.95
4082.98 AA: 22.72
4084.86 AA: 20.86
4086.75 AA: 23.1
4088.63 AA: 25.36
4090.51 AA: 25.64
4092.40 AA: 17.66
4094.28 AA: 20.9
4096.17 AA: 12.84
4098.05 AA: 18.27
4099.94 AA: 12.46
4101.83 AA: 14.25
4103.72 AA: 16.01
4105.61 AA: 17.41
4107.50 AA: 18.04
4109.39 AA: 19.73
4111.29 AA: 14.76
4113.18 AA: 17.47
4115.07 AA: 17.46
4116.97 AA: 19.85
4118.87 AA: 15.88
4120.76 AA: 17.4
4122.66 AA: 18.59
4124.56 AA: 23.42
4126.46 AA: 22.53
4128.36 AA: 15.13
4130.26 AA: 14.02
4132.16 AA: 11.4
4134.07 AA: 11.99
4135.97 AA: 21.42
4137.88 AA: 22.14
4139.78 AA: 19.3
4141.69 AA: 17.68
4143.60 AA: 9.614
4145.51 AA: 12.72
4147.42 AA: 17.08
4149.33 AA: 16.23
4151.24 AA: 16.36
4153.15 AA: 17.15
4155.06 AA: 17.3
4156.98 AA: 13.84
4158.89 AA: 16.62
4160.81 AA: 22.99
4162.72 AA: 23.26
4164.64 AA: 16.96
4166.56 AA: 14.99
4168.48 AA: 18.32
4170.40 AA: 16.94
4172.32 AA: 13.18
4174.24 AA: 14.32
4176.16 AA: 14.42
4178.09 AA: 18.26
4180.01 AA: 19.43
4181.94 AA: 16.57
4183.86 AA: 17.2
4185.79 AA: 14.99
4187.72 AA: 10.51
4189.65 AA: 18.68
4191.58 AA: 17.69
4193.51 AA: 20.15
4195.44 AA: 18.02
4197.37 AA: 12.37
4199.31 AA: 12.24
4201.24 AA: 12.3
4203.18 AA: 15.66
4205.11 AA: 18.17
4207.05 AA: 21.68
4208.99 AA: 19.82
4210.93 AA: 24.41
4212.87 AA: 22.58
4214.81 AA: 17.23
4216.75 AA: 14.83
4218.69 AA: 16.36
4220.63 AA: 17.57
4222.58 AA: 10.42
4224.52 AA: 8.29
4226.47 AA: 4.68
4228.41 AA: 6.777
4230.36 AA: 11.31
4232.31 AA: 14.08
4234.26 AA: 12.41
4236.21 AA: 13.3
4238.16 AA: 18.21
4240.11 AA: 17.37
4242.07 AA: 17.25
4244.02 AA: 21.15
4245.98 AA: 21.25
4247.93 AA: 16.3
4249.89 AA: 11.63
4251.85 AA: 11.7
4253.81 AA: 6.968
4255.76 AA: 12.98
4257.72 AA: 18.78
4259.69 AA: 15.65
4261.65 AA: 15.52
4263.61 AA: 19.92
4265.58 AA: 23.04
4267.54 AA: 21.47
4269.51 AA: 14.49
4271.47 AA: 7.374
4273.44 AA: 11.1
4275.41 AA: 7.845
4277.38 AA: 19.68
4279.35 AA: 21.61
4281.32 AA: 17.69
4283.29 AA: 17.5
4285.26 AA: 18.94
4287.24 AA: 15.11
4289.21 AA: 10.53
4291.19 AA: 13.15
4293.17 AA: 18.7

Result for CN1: 0.08 mag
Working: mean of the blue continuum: 18.7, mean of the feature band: 16.3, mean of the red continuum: 15.7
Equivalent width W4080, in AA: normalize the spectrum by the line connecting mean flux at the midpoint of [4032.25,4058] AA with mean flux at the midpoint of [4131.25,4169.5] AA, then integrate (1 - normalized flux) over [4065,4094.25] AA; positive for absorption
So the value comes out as -4.8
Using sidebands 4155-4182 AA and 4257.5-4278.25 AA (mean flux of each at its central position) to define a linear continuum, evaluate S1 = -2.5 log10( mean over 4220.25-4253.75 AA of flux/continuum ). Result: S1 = 0.20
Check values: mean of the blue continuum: 17.2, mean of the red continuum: 15.8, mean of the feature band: 13.5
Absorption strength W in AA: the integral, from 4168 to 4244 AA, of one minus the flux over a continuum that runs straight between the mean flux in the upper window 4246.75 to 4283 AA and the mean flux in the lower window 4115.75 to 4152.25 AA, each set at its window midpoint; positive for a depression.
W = 2.0 AA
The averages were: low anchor 17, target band 15.6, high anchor 15.3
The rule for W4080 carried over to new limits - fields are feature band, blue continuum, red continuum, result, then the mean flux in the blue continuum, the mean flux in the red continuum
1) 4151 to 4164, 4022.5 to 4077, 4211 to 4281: -3.8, 13.1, 15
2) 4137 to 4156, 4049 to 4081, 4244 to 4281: -3.3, 13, 15.6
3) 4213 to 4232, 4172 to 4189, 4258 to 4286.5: 4.2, 15.6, 16.6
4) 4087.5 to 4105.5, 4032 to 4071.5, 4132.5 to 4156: -4.7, 12.5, 16.4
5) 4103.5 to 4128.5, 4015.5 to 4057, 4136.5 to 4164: -3.0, 14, 17.4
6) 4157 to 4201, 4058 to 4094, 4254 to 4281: -2.1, 15.8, 15.9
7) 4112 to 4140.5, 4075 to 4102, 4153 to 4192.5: -0.5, 18.1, 16.8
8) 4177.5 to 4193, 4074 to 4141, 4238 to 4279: 0.0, 17.8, 15.7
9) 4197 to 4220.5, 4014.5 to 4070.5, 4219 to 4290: -4.8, 13.5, 14.8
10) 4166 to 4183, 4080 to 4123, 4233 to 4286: 1.0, 18.5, 15.9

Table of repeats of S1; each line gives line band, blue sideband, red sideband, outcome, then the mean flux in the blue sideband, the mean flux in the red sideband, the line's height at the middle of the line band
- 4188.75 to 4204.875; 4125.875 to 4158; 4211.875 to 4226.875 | -0.08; 16.2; 14.4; 14.9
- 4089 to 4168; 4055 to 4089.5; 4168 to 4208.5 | -0.12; 14.8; 16.3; 15.5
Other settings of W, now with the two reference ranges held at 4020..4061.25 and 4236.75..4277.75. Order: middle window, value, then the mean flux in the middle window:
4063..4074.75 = 2.07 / 11.5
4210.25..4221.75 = -2.52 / 18.6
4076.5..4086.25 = -2.02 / 17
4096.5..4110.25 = -2.08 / 16.4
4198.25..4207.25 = -0.21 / 15.5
